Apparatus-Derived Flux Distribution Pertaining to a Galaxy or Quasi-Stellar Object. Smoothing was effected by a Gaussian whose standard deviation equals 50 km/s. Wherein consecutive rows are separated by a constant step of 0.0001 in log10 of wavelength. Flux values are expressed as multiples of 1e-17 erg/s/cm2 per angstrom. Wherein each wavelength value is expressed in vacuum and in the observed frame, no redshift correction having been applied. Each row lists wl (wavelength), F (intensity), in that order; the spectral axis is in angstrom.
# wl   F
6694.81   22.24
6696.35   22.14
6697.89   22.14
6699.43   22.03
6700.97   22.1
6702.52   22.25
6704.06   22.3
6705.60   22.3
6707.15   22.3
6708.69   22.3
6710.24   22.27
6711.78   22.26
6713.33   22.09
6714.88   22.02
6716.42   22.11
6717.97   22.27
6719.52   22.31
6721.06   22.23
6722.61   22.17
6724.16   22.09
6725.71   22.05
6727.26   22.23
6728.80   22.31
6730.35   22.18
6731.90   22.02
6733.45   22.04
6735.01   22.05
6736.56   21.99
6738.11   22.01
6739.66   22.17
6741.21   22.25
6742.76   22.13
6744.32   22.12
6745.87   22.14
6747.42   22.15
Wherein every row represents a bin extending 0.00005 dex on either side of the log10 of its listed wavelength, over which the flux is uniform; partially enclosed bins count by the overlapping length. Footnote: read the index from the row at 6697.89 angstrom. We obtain 22.14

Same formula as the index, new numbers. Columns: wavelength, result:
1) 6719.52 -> 22.31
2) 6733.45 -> 22.04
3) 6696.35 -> 22.14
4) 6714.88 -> 22.02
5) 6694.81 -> 22.24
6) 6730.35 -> 22.18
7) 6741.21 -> 22.25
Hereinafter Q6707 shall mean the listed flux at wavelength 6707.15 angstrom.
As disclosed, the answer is 22.3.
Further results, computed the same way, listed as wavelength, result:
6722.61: 22.17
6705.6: 22.3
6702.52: 22.25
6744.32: 22.12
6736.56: 21.99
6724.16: 22.09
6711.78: 22.26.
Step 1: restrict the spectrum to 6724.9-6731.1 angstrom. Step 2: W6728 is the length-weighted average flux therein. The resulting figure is 22.2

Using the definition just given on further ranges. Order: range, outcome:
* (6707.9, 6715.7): 22.2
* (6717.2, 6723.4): 22.2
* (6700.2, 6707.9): 22.2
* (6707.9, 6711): 22.3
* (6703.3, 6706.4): 22.3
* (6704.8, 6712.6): 22.3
